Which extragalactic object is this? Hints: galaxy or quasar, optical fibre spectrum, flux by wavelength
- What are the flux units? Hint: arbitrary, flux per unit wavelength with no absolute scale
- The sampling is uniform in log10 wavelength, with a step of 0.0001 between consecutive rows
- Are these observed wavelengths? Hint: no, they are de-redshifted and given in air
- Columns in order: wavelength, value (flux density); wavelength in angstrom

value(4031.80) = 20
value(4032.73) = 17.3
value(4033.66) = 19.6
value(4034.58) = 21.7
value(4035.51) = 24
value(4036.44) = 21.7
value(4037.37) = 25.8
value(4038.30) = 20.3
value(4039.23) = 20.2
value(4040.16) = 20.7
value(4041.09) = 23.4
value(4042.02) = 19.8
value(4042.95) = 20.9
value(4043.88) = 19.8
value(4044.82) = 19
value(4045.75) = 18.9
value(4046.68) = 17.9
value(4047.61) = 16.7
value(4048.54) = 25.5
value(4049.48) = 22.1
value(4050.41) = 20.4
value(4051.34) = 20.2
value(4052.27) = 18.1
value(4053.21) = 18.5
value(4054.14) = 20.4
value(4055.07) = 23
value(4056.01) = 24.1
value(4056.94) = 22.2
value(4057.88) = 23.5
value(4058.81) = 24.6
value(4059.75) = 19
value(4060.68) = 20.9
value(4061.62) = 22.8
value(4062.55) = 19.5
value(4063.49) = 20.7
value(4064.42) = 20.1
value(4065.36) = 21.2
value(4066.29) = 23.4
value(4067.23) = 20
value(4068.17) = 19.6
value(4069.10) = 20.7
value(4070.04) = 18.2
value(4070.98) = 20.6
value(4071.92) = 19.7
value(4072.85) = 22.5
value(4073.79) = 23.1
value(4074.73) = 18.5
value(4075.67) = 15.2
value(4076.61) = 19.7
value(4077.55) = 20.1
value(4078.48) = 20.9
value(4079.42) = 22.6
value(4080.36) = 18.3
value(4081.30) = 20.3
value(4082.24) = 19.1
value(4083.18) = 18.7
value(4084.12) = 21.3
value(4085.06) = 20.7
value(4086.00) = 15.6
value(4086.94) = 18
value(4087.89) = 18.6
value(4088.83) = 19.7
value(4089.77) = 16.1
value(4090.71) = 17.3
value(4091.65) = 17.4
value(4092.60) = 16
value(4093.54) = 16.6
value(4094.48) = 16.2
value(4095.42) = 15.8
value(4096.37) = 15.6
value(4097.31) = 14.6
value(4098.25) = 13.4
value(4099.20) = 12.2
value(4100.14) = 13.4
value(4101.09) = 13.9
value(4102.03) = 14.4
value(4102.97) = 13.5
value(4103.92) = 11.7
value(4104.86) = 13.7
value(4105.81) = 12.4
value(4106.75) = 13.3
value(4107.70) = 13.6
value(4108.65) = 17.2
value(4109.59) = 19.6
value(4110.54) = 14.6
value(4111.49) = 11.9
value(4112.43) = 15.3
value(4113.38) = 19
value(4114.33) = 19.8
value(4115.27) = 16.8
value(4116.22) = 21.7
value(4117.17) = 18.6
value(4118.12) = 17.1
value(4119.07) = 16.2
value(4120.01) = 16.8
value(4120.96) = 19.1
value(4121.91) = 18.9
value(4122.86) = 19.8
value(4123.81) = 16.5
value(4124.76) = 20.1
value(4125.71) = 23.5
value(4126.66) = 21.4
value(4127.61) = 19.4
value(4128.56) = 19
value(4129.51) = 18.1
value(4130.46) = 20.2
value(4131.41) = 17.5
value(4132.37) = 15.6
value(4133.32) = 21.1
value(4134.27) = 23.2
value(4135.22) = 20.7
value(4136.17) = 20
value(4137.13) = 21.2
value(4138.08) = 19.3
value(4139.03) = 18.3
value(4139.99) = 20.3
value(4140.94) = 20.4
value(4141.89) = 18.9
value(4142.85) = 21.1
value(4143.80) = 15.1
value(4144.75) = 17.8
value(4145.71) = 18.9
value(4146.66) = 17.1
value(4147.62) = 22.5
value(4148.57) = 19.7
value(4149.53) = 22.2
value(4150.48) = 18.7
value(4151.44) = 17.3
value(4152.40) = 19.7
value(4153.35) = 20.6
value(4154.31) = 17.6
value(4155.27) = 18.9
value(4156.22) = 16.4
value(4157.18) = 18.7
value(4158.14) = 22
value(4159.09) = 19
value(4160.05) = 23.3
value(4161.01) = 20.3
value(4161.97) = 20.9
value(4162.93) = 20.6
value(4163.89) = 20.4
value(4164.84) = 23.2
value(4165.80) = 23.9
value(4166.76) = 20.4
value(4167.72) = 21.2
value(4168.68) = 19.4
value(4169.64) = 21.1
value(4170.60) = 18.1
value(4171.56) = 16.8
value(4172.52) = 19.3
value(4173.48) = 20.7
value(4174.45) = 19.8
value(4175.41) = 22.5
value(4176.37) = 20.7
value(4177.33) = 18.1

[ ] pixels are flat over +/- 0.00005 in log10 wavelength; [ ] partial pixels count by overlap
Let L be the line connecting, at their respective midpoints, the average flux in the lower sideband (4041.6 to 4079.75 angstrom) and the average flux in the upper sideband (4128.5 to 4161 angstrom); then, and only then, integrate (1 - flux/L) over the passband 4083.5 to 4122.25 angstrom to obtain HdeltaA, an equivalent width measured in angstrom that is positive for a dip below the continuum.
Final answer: 7.2 angstrom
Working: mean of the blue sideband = 20.6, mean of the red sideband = 19.4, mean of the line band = 16.3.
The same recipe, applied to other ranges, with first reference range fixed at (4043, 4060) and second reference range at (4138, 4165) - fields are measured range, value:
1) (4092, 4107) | 4.46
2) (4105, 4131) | 2.94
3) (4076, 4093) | 1.26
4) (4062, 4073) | 0.06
